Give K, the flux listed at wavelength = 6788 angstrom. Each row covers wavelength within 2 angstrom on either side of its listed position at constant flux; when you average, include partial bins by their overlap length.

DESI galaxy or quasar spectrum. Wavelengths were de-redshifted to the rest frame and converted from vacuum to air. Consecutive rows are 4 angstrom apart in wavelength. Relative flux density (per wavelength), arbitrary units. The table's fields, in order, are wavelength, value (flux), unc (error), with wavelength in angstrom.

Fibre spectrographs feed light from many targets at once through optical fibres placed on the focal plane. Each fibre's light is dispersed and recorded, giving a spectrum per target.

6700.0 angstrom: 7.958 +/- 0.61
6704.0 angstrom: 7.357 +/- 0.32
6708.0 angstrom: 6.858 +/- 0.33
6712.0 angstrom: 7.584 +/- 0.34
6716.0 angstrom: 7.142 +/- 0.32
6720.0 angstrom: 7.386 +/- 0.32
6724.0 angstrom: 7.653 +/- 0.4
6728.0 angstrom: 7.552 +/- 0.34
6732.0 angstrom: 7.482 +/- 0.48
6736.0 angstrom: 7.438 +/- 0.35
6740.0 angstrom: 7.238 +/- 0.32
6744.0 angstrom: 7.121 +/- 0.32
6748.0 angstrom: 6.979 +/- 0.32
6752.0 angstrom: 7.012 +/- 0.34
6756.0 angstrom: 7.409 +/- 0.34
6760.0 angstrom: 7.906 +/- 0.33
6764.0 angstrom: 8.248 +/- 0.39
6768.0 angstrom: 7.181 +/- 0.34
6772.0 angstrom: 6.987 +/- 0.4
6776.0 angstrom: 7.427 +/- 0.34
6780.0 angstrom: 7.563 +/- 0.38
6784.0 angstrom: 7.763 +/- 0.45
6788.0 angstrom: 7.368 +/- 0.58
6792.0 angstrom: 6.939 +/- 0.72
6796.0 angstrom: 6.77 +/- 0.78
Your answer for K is 7.368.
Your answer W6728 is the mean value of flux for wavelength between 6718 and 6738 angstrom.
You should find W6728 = 7.5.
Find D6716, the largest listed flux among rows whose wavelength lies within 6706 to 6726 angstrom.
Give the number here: 7.653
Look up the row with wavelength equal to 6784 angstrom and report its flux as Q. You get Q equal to 7.763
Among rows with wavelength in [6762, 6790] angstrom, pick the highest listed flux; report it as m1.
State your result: 8.248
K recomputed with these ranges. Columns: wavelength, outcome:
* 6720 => 7.386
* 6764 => 8.248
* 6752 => 7.012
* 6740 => 7.238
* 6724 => 7.653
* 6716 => 7.142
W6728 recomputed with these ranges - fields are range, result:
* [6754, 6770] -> 7.69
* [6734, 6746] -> 7.27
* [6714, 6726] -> 7.39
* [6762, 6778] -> 7.46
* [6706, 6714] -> 7.22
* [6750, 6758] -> 7.21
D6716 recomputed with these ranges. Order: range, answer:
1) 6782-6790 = 7.763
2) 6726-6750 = 7.552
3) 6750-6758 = 7.409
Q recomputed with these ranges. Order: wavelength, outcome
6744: 7.121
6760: 7.906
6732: 7.482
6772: 6.987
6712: 7.584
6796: 6.77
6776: 7.427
